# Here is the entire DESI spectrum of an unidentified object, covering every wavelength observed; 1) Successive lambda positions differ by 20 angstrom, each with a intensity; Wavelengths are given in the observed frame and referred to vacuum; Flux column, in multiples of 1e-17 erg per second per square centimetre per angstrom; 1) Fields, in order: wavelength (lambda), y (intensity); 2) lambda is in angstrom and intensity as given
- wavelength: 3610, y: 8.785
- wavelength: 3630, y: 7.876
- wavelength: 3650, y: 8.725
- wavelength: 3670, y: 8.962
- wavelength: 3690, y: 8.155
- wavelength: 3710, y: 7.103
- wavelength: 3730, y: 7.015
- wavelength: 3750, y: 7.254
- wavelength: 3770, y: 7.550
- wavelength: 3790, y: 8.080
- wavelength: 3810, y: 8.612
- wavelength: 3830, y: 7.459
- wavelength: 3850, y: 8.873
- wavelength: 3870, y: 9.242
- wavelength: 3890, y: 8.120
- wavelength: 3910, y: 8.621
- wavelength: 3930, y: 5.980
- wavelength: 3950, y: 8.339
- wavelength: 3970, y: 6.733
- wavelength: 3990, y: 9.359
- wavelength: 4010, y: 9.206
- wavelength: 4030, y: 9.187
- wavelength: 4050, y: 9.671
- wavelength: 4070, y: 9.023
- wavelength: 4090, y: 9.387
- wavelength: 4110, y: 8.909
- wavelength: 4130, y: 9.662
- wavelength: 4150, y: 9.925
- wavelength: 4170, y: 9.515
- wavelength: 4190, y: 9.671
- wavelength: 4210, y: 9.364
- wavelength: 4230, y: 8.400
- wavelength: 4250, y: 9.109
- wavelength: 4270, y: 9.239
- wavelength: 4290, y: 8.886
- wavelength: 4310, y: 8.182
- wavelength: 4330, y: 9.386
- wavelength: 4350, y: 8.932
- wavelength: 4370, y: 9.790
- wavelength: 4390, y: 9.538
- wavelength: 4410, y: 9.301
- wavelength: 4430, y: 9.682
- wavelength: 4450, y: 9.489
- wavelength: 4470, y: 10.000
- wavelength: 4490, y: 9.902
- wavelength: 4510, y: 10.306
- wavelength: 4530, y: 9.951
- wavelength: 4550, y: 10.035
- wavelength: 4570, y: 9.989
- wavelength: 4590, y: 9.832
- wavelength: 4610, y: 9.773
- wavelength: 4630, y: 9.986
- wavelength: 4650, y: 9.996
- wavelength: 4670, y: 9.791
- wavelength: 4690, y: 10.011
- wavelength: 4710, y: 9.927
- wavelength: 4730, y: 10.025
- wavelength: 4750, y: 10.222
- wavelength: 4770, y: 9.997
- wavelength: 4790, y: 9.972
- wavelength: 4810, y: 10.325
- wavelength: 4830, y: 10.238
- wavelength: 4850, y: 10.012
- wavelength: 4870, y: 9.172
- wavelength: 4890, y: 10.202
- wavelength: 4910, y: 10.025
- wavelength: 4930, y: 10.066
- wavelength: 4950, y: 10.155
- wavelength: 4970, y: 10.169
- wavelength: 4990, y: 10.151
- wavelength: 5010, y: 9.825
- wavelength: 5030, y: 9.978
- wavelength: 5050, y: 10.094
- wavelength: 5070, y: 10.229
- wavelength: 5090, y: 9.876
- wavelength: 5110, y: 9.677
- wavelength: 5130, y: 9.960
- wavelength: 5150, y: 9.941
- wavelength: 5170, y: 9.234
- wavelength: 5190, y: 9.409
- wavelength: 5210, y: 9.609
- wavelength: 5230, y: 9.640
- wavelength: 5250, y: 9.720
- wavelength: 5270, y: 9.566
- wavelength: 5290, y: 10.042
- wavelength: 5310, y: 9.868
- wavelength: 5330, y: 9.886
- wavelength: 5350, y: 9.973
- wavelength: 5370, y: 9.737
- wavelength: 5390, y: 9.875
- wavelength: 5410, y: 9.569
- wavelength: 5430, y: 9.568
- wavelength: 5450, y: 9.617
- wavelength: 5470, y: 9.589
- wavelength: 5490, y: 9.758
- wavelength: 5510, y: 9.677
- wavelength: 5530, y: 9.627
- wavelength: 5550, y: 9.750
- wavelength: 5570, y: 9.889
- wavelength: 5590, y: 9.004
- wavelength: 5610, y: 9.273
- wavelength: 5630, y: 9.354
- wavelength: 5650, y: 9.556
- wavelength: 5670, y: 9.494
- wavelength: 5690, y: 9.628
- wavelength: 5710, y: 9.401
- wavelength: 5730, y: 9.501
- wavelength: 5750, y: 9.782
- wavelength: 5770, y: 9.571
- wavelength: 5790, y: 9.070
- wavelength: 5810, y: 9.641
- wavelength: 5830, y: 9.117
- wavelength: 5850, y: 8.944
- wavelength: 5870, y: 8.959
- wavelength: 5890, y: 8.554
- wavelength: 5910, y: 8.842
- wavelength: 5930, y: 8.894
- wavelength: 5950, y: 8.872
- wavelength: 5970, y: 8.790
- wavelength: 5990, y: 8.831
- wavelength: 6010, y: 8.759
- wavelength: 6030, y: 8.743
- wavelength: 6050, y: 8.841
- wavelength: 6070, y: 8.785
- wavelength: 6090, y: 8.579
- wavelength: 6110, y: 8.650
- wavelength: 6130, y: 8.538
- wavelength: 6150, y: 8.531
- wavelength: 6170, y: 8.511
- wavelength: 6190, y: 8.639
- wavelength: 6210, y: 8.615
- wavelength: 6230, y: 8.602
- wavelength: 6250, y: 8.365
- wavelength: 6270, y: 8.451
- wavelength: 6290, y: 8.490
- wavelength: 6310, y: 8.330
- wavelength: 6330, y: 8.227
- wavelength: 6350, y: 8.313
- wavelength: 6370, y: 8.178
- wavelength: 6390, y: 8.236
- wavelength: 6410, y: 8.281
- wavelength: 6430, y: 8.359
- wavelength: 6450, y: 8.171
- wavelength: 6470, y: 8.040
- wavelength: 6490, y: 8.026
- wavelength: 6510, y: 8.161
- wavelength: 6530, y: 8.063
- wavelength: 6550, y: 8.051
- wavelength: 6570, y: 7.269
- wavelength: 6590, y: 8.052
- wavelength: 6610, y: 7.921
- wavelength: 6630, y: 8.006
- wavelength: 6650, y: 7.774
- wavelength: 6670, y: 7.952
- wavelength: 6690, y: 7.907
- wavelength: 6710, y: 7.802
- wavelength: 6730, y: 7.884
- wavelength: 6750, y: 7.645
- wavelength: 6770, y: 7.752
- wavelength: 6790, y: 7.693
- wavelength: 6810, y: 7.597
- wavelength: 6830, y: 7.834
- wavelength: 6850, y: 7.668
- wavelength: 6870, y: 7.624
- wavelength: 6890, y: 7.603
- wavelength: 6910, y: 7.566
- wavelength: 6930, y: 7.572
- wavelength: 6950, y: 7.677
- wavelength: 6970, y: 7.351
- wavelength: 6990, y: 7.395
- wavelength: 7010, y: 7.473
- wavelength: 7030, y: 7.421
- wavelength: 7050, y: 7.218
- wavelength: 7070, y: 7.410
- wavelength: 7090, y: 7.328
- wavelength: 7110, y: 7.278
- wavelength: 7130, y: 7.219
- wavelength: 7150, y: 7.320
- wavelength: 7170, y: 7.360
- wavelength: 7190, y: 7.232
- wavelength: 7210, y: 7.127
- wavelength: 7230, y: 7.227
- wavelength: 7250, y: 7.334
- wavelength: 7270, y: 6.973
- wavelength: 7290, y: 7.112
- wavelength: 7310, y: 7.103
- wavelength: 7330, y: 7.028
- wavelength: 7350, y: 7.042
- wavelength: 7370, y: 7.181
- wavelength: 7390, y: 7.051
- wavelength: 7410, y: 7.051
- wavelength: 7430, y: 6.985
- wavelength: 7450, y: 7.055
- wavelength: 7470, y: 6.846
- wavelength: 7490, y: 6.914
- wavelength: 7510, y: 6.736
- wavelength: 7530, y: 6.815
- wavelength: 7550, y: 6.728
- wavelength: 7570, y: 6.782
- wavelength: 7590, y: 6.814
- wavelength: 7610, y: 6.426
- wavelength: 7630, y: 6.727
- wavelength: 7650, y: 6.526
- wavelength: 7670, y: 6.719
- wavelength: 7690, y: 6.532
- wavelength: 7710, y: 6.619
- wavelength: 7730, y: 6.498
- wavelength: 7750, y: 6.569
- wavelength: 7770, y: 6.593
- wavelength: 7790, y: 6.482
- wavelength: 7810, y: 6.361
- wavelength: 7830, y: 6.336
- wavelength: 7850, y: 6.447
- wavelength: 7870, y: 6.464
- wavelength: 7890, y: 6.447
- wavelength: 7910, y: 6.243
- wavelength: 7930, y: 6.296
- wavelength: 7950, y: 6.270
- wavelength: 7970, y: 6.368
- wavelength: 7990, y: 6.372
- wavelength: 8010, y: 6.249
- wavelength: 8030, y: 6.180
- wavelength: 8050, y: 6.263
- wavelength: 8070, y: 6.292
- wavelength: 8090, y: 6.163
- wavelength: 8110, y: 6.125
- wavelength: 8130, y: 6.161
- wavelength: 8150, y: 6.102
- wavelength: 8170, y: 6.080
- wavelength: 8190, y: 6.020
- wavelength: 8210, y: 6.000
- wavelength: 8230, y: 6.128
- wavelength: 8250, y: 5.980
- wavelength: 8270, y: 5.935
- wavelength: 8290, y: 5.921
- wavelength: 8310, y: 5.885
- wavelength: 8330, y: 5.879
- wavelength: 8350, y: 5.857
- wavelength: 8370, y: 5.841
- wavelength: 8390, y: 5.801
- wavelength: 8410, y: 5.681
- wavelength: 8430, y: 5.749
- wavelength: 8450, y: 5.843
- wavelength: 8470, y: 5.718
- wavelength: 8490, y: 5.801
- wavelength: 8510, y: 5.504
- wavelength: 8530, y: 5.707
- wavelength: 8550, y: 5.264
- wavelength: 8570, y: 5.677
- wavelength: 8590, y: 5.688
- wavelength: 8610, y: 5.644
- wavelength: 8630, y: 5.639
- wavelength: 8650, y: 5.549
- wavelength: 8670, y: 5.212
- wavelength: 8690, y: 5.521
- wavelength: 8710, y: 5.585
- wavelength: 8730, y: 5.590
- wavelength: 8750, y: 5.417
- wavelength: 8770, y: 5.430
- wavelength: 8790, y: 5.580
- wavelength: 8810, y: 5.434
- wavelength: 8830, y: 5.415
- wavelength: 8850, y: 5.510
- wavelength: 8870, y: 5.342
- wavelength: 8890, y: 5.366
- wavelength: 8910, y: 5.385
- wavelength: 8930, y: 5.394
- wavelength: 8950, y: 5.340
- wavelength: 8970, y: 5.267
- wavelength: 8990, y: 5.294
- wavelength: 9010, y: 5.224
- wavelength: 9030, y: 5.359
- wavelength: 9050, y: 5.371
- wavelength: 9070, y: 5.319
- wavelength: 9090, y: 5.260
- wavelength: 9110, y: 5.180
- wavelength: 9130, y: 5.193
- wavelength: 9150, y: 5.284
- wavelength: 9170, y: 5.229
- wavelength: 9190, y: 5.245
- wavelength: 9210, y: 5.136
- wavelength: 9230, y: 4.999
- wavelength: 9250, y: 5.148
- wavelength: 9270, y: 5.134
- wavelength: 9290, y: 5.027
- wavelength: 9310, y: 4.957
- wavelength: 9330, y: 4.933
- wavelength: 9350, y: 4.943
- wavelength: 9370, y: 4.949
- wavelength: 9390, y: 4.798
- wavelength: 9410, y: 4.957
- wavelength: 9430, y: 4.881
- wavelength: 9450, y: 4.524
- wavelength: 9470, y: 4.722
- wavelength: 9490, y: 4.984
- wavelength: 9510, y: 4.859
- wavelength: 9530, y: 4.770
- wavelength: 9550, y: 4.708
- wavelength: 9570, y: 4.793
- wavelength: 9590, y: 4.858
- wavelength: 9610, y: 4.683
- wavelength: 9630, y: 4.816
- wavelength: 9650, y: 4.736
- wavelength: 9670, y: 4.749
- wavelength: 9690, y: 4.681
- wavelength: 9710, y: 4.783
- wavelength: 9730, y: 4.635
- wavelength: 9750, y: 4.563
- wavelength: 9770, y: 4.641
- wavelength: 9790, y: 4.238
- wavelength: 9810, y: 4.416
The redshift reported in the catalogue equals 0.00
